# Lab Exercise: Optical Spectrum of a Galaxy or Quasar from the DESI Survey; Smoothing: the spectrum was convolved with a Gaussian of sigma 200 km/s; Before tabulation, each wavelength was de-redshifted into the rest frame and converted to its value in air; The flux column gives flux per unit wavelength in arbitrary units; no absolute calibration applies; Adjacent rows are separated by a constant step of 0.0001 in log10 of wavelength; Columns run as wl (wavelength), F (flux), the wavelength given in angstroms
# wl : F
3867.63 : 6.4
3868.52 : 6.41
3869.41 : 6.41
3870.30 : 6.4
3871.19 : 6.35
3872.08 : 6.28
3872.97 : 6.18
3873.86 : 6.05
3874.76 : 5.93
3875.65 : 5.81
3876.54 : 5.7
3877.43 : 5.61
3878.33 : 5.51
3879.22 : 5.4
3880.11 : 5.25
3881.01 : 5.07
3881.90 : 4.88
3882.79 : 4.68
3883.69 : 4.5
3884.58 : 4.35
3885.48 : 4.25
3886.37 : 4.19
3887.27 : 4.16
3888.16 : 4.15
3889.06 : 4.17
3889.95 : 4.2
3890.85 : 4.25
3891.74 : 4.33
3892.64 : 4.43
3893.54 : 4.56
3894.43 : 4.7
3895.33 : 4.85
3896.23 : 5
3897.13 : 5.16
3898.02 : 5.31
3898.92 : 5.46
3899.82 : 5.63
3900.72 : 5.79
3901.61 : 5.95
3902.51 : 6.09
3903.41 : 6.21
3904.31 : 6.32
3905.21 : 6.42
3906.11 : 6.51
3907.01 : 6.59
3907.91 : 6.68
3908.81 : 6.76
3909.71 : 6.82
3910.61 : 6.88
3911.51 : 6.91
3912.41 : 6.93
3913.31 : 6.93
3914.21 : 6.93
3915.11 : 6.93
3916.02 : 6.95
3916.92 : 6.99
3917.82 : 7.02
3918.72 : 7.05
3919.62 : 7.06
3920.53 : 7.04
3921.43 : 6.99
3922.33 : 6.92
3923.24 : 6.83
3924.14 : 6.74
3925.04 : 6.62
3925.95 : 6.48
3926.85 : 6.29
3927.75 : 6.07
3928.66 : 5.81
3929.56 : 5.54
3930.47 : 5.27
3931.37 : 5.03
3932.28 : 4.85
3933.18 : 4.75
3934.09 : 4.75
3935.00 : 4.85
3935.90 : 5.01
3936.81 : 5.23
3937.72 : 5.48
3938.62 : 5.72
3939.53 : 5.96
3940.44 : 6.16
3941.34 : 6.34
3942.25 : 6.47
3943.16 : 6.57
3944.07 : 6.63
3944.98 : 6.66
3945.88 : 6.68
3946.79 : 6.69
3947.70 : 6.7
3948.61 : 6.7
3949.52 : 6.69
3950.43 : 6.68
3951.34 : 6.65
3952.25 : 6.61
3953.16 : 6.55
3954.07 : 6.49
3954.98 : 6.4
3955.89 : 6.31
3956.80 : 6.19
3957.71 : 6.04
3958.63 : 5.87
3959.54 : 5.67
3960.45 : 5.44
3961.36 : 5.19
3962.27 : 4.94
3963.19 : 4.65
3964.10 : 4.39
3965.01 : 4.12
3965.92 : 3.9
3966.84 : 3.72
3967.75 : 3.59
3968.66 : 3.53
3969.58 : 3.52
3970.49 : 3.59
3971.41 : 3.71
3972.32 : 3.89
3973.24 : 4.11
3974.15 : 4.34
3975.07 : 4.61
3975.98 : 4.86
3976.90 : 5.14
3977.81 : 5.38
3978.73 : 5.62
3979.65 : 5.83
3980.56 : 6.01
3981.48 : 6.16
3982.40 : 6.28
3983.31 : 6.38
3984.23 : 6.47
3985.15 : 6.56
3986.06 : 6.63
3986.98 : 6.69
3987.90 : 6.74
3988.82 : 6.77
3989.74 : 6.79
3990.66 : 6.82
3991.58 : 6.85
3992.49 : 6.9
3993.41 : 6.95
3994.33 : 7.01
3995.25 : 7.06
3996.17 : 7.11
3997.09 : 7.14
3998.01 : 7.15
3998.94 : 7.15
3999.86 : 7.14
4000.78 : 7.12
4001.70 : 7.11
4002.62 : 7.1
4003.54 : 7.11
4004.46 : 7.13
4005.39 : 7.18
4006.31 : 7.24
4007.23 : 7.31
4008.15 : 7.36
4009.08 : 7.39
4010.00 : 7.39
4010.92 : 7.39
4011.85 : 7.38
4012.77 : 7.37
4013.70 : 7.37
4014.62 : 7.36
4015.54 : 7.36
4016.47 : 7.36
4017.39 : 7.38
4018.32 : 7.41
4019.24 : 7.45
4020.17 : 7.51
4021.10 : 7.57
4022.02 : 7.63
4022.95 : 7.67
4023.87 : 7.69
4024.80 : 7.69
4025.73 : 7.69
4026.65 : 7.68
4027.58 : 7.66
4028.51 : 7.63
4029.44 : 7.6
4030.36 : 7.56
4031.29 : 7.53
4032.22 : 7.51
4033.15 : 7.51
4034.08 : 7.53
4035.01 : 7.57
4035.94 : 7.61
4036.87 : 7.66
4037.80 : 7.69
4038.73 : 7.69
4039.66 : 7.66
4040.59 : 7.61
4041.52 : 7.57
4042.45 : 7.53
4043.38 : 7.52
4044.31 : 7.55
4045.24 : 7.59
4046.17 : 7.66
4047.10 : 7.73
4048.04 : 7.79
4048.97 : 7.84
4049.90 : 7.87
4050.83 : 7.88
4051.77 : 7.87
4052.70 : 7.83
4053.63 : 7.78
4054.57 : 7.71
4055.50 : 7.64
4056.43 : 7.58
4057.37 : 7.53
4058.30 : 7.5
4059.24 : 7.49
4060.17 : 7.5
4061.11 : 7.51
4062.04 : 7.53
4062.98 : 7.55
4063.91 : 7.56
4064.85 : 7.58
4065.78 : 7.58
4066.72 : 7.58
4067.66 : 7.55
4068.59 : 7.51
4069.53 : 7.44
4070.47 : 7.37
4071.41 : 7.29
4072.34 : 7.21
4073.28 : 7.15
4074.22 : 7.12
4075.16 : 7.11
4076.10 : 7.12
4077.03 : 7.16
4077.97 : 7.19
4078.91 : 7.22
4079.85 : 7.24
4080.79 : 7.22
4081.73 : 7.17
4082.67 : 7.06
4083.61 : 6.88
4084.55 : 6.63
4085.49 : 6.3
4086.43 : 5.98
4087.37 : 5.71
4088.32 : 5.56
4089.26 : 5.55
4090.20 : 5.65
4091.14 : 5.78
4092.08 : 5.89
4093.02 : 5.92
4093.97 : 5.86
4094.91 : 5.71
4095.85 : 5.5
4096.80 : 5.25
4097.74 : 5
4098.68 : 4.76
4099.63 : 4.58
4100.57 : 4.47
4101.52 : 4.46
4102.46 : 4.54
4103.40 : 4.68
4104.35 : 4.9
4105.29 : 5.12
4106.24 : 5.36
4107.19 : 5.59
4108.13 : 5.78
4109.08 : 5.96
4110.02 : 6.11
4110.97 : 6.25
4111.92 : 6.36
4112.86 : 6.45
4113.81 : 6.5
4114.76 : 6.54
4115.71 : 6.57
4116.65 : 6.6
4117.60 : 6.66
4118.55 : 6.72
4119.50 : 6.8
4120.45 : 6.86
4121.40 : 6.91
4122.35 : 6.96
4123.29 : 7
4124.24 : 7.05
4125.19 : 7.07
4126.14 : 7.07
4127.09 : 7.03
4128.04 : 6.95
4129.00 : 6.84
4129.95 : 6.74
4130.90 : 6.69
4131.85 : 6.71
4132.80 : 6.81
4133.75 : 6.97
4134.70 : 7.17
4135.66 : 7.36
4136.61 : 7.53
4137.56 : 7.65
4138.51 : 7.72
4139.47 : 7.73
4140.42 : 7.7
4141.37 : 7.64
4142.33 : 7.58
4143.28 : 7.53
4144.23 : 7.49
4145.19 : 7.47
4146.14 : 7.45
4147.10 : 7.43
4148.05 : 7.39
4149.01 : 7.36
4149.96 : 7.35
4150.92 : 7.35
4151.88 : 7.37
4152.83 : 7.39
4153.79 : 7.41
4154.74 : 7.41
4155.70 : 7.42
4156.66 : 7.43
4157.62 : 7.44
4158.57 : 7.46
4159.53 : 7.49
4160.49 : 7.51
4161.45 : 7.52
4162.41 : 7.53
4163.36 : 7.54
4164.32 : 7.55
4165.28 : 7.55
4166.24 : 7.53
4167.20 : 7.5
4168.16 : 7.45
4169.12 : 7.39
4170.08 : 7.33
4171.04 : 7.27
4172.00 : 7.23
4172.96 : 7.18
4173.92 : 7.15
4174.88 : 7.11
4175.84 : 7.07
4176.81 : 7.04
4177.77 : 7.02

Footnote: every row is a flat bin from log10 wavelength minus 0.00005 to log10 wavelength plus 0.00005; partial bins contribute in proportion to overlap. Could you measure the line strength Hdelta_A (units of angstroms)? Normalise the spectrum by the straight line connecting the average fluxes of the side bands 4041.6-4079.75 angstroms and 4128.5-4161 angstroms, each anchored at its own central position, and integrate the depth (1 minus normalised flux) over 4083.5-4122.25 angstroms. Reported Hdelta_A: 8.4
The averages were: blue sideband 7.52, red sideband 7.35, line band 5.82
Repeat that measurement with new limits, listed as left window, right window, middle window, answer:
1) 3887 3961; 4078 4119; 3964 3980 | 4.5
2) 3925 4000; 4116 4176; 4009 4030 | -4.2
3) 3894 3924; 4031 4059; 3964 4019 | 7.3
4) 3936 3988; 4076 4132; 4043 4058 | -4.4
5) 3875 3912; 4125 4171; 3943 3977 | 2.9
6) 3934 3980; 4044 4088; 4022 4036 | -1.9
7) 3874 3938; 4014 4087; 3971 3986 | 2.8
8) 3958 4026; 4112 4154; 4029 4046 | -2.7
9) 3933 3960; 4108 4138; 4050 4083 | -4.4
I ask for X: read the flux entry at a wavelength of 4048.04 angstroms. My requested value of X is 7.79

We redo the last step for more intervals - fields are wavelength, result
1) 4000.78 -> 7.12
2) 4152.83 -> 7.39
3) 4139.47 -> 7.73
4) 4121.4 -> 6.91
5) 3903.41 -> 6.21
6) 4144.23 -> 7.49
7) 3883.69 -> 4.5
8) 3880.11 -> 5.25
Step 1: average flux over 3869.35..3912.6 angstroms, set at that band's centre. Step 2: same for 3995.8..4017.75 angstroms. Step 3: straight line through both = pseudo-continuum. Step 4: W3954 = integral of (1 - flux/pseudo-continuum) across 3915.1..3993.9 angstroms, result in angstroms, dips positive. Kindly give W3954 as 7.1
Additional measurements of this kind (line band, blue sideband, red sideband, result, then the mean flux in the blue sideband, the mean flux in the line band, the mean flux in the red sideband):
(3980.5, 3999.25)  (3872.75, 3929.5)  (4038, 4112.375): -1.4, 5.81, 6.75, 6.73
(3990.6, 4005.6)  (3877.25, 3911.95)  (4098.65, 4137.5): -3.3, 5.33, 7.06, 6.31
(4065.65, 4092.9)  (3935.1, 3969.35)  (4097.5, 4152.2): -1.9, 5.72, 6.81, 6.61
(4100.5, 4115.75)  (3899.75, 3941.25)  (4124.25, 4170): 3.3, 6.24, 5.63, 7.35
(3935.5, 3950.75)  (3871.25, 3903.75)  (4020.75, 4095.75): -1.1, 5.12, 6.26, 7.26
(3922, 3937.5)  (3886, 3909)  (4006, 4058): 0.4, 5.29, 5.69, 7.58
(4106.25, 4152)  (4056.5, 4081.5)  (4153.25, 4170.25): 3.0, 7.38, 6.96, 7.47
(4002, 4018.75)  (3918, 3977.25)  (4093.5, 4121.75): -4.8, 5.62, 7.31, 5.76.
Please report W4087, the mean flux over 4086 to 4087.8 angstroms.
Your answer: 5.85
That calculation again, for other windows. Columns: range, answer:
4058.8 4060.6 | 7.51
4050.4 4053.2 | 7.86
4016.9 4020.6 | 7.44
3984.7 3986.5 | 6.62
